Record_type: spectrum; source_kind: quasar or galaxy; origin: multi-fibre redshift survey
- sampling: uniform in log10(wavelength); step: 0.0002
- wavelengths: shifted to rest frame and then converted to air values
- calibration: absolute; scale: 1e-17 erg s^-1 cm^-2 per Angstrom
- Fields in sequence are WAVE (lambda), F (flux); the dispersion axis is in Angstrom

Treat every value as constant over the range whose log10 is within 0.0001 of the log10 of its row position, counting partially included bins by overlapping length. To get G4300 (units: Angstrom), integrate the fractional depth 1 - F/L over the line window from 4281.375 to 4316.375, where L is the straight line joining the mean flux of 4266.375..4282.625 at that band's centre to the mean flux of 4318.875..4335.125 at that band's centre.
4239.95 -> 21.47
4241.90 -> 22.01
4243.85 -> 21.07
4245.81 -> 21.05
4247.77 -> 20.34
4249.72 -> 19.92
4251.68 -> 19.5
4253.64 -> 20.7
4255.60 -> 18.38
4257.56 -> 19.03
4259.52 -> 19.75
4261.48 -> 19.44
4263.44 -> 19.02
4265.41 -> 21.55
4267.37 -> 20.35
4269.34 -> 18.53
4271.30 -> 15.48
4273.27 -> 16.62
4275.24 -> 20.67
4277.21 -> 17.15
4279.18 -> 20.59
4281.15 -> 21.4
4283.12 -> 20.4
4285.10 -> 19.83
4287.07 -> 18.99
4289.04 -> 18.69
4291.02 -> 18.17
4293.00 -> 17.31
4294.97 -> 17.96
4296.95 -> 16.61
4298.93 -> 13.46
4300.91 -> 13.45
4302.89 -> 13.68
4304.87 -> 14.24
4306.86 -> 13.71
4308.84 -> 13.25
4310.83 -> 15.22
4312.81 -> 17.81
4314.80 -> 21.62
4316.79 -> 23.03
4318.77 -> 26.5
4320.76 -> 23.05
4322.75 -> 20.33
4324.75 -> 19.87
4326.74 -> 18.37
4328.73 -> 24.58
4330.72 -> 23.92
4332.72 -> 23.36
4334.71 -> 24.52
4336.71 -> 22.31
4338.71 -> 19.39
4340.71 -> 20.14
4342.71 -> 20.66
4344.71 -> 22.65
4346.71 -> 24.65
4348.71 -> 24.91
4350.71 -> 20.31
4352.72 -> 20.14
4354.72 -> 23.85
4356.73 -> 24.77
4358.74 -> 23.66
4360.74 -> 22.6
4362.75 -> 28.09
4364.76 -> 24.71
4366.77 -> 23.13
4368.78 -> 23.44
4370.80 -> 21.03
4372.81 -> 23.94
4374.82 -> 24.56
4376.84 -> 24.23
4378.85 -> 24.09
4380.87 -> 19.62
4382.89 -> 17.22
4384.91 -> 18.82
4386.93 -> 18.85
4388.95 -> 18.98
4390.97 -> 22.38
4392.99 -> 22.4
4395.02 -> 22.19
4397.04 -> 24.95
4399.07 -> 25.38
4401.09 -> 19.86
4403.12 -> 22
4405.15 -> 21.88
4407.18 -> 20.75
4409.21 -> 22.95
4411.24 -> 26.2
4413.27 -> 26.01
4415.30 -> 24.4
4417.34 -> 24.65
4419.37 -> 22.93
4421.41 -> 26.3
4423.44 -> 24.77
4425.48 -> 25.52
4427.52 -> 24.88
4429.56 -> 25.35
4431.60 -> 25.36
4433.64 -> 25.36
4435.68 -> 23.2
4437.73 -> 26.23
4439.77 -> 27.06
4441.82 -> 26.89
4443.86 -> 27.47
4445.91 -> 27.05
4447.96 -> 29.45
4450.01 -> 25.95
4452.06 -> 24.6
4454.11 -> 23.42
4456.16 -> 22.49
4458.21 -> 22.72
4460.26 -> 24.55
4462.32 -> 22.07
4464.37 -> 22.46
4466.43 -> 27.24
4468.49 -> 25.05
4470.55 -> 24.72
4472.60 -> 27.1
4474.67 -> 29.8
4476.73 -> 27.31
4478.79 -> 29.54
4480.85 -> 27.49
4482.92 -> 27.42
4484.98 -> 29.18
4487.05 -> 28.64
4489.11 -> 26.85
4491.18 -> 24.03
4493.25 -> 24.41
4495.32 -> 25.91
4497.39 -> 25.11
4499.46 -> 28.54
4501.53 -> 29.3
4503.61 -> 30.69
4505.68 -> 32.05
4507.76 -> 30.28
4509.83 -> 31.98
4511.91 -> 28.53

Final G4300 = 6.04 Angstrom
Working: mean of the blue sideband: 18.9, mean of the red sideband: 22.4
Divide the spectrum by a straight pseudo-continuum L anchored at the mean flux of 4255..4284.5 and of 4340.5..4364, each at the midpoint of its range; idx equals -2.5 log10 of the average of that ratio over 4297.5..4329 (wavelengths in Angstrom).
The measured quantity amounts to 0.181 mag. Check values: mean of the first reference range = 19.2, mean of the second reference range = 23.2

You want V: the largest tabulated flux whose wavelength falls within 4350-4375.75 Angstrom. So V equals 28.09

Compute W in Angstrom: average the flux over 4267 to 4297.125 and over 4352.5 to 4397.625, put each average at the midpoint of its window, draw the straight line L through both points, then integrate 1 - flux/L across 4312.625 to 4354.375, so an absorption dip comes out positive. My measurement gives -2.64 Angstrom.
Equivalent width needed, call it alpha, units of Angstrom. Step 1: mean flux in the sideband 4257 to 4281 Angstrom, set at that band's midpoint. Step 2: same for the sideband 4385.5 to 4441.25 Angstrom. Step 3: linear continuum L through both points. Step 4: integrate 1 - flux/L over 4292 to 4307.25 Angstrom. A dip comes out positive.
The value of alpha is 3.8 Angstrom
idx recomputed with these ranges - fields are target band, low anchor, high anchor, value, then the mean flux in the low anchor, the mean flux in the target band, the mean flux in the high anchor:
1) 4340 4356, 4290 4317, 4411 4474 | -0.17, 16.2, 22.2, 25.2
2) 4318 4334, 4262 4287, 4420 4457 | -0.06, 19.3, 22.5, 25.6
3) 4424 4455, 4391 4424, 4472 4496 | -0.03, 23.6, 25.8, 27.3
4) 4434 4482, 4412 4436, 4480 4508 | 0.02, 25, 25.8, 27.8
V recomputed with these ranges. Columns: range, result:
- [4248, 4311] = 21.55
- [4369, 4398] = 24.95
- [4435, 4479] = 29.8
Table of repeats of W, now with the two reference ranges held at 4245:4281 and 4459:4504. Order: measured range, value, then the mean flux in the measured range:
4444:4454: -0.4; 26.5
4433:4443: -0.2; 25.8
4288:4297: 1.1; 17.9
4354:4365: -1.0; 24.6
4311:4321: -0.3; 21.8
